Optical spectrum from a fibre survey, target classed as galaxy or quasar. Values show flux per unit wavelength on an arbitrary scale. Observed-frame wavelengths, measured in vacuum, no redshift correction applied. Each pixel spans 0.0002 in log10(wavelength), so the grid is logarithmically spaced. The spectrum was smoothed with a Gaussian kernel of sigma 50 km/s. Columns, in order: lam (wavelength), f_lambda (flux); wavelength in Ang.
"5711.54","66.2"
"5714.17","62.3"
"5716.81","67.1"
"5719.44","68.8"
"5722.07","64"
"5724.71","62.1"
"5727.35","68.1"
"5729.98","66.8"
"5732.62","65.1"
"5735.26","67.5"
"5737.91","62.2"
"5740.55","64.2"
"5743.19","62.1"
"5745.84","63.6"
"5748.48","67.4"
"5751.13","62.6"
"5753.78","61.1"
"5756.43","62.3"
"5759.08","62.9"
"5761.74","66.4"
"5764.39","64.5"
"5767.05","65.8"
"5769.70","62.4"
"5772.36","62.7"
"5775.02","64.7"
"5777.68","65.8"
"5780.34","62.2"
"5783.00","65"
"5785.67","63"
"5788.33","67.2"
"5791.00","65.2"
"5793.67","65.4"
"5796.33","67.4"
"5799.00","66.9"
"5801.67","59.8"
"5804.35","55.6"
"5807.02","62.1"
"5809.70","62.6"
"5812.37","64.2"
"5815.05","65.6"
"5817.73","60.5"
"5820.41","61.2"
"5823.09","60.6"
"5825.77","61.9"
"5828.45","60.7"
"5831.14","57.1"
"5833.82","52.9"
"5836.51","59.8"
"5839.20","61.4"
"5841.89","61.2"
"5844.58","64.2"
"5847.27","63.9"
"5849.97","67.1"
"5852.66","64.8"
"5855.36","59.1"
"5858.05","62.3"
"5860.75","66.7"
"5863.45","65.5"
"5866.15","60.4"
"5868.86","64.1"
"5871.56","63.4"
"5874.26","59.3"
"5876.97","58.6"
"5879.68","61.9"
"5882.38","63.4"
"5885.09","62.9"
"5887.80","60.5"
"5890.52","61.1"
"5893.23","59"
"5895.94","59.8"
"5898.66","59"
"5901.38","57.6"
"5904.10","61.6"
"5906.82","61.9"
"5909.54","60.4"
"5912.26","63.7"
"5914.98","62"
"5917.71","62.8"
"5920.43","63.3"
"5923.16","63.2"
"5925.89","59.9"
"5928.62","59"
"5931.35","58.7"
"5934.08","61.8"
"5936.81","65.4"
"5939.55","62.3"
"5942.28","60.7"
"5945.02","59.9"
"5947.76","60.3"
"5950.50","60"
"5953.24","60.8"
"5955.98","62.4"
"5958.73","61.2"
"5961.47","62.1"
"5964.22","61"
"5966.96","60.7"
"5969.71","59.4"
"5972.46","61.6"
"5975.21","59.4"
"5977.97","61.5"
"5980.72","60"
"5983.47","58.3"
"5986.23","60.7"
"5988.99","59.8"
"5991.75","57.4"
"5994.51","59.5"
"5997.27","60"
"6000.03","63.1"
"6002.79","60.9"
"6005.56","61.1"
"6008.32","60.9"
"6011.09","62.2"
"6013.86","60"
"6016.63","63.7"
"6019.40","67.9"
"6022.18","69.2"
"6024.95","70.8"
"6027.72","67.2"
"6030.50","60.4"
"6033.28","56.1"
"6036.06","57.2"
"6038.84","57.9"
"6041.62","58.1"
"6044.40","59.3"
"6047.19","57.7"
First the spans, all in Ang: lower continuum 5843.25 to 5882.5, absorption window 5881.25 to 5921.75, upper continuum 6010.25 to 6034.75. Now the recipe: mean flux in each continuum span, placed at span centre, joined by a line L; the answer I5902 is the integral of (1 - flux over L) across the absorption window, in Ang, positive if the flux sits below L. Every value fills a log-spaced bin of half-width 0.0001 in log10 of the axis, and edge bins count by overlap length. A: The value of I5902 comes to 1.3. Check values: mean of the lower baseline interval 63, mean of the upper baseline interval 64.2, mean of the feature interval 61.2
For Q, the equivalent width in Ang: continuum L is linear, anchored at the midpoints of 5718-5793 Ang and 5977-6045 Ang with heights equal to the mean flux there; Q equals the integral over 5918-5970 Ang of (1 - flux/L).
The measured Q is 0.8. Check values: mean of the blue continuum 64.5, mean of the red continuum 61.4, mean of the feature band 61.2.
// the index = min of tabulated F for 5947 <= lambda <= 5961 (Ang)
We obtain 60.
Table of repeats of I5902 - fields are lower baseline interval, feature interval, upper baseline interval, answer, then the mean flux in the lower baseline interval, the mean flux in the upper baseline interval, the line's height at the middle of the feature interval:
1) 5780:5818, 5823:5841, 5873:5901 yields 0.9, 63.6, 60.4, 62.4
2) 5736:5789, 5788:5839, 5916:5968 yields 1.1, 63.9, 61.4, 63.2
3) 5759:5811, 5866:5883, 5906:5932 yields 0.2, 63.9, 61.6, 62.3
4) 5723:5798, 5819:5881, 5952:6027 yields 1.7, 64.5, 61.7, 63.4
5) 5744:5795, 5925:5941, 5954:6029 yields 0.3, 64.2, 61.9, 62.5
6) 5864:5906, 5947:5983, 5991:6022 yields 0.5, 60.9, 61.9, 61.6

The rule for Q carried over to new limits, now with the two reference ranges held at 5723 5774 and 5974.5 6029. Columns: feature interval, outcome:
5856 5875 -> 0.1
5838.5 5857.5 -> 0.1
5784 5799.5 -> -0.5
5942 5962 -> 0.5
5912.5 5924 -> 0.0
